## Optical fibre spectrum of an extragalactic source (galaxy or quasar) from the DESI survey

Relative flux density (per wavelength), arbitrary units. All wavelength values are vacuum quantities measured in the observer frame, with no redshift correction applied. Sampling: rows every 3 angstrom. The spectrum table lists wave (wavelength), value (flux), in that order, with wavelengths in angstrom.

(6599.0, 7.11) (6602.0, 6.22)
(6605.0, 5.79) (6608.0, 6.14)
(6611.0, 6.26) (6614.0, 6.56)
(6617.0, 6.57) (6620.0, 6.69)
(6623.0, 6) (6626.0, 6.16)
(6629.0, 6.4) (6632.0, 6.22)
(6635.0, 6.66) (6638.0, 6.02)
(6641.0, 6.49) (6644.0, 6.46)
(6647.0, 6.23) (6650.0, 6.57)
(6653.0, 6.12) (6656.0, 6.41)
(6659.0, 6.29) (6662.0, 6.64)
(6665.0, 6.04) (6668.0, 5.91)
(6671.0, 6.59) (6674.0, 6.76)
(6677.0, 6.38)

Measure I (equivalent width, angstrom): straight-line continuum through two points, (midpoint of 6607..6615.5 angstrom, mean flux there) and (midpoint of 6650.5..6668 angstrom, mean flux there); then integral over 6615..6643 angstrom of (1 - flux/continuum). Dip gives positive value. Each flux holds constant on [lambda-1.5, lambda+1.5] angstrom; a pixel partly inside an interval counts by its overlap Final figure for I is -0.22 angstrom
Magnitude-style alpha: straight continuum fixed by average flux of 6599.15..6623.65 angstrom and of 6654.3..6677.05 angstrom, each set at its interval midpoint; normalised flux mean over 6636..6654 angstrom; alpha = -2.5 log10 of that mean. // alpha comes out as 0.01 mag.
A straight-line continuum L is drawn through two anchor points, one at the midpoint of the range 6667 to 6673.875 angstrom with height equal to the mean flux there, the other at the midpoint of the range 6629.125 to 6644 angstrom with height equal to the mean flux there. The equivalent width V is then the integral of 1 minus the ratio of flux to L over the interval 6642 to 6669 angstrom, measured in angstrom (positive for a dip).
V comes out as 0.3 angstrom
